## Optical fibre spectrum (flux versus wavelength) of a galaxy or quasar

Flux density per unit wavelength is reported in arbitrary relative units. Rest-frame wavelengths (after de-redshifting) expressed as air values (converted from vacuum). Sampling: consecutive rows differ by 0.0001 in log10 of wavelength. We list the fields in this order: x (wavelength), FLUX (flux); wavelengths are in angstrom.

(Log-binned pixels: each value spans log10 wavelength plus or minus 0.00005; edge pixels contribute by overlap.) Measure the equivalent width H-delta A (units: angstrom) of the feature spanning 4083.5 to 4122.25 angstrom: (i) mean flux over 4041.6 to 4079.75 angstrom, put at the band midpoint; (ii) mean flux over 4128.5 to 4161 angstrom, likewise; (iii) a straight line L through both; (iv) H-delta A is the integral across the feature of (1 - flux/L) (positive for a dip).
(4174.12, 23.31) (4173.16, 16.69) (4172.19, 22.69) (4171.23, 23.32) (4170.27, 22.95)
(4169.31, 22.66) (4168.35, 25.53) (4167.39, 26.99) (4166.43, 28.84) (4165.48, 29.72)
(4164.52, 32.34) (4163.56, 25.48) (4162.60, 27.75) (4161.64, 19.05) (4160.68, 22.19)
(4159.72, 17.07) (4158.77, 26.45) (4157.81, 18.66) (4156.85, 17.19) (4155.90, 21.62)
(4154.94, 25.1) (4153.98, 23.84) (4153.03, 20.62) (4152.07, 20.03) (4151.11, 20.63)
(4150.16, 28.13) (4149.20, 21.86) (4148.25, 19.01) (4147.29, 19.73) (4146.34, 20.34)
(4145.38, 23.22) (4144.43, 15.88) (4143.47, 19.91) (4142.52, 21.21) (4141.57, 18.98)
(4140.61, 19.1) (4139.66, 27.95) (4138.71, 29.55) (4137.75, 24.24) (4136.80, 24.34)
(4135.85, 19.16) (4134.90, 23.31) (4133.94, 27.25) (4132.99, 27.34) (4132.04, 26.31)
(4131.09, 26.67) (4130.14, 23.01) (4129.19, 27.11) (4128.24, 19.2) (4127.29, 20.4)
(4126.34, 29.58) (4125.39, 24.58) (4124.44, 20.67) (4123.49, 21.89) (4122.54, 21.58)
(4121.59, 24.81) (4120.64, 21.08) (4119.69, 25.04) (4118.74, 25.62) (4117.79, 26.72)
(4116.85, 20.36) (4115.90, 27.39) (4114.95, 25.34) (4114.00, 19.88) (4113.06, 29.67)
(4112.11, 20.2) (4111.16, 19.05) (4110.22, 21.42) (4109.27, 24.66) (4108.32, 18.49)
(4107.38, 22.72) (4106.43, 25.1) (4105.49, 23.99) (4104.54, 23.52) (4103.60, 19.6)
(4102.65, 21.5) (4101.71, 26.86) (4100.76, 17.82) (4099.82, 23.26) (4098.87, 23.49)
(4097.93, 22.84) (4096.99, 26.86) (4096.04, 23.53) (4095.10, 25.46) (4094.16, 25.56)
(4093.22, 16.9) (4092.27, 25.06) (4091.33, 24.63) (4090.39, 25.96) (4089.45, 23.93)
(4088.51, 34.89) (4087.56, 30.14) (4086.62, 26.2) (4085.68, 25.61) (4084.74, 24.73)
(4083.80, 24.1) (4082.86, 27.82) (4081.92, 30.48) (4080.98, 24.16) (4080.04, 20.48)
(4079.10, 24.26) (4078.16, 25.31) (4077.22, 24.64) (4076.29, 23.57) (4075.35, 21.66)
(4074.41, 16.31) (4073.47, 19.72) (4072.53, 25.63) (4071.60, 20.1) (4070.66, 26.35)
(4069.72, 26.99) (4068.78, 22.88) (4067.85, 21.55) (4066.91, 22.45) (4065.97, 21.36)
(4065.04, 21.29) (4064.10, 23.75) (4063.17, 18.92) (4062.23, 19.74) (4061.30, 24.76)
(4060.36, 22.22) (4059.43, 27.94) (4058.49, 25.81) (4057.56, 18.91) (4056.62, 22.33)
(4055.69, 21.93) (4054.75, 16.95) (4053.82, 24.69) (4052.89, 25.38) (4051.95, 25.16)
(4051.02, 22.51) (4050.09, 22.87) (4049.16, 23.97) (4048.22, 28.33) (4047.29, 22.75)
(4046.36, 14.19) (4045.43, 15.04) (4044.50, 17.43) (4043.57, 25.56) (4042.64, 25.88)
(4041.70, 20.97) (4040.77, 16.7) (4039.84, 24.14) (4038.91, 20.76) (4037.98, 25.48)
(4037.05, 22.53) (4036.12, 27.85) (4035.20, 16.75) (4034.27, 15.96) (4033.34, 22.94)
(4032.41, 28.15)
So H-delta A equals -2.5 angstrom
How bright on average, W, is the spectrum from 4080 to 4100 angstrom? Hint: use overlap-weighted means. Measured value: 25.4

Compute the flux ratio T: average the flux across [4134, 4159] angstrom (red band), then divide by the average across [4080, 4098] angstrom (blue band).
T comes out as 0.86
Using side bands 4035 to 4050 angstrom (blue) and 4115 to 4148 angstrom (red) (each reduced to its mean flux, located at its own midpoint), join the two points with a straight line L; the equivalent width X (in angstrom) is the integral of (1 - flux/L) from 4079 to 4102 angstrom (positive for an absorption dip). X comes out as -2.37 angstrom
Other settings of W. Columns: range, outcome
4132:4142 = 24.2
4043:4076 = 22.2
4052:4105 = 23.6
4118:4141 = 24.2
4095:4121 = 23.2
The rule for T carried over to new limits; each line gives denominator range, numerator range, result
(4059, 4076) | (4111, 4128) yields 1.05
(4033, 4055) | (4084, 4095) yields 1.17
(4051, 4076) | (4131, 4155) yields 1.01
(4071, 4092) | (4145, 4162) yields 0.86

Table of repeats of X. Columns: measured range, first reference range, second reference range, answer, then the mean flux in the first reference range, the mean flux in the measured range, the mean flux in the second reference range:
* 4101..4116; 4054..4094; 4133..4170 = 0.32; 23.7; 22.9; 23.1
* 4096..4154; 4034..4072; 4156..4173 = 0.69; 22.3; 23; 23.9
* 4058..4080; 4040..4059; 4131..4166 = -0.75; 21.9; 22.9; 23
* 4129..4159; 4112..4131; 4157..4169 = 2.04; 23.8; 22.7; 24.8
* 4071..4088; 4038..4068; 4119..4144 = -1.15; 22.1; 24.2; 23.6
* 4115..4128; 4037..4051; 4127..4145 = -0.44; 21.8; 23.8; 23.2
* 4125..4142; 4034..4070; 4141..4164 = -2.21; 22.2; 24.4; 21.4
